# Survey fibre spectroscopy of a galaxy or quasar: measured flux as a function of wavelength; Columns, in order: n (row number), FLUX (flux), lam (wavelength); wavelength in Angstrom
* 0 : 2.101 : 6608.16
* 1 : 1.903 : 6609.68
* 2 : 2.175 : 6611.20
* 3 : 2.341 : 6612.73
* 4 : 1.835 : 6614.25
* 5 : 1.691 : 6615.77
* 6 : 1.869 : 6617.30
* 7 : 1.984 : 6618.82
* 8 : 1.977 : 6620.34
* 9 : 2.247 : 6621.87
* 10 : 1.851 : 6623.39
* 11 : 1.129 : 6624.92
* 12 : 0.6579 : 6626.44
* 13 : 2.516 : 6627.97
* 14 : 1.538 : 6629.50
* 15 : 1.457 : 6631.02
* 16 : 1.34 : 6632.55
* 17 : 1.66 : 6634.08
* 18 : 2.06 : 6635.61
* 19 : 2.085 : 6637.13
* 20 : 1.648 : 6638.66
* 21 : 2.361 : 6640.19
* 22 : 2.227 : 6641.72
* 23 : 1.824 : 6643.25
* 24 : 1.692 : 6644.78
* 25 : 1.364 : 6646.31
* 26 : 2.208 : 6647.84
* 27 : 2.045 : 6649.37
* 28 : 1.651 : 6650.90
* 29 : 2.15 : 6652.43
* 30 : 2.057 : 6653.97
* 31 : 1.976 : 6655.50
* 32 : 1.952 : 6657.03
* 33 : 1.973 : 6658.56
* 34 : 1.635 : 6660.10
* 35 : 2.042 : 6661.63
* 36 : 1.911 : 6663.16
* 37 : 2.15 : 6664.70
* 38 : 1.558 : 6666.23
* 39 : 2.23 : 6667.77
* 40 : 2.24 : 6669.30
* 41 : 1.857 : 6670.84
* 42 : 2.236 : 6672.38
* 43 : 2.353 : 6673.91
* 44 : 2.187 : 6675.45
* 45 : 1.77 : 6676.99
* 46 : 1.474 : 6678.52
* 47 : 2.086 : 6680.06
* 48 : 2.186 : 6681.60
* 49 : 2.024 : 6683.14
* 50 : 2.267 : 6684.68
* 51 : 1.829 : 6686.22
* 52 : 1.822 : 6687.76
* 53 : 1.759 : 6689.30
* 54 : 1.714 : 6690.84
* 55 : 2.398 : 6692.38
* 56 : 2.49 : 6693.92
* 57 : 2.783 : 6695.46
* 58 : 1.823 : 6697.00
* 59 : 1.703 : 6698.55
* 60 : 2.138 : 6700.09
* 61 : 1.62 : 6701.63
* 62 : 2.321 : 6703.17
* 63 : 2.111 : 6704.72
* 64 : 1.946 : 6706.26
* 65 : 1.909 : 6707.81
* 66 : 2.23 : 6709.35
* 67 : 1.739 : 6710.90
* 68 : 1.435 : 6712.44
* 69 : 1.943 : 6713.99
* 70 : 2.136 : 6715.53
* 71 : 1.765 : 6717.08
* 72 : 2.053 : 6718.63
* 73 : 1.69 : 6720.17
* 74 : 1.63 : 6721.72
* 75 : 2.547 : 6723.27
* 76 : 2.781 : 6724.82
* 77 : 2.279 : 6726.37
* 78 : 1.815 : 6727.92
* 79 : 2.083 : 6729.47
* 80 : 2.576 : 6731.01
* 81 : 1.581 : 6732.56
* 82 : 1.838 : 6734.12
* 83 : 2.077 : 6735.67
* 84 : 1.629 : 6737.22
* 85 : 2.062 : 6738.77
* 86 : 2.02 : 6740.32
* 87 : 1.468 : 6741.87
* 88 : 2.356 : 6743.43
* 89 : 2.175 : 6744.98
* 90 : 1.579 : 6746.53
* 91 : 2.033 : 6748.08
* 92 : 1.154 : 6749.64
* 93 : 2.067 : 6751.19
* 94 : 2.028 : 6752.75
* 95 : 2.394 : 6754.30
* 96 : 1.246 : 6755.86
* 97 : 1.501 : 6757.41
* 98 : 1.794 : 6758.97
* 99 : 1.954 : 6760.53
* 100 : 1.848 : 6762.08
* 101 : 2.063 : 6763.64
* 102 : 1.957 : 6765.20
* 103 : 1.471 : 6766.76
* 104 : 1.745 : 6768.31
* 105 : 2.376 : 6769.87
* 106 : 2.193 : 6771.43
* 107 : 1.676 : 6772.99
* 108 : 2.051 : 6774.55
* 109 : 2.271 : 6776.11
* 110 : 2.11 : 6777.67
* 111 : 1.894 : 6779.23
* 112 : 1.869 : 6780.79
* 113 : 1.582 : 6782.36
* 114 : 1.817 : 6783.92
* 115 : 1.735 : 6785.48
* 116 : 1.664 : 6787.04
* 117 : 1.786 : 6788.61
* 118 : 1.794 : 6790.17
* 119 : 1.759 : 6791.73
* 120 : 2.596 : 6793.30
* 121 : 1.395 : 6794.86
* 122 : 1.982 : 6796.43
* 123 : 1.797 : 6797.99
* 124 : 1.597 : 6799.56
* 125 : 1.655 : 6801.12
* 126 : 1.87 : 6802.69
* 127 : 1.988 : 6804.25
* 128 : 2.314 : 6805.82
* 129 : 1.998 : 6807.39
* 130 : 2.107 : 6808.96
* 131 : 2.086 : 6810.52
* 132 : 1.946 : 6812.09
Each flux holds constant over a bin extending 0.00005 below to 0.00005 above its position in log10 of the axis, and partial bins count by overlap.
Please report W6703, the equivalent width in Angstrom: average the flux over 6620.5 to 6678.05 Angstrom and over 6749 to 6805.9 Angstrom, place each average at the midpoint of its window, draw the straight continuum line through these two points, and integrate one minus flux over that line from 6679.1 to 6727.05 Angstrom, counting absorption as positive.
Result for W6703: -4.1 Angstrom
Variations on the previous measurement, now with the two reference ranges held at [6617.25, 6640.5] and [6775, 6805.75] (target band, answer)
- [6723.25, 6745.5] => -2.9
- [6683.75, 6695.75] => -2.0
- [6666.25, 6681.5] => -2.1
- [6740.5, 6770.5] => -0.2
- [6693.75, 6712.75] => -2.2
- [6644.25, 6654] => -0.5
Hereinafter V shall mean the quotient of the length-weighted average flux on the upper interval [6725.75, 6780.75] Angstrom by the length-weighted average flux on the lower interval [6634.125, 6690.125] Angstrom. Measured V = 0.98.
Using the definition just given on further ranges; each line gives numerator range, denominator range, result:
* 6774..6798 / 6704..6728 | 0.94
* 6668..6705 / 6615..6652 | 1.14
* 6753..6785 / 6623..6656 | 1.05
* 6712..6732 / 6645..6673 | 1.06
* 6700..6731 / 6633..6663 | 1.05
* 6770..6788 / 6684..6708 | 0.94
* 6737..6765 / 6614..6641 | 1.05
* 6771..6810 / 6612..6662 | 1.03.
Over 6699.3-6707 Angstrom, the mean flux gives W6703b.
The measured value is 2.03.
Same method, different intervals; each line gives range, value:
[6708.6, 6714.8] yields 1.84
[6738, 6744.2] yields 1.97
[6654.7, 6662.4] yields 1.92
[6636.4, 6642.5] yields 2.08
